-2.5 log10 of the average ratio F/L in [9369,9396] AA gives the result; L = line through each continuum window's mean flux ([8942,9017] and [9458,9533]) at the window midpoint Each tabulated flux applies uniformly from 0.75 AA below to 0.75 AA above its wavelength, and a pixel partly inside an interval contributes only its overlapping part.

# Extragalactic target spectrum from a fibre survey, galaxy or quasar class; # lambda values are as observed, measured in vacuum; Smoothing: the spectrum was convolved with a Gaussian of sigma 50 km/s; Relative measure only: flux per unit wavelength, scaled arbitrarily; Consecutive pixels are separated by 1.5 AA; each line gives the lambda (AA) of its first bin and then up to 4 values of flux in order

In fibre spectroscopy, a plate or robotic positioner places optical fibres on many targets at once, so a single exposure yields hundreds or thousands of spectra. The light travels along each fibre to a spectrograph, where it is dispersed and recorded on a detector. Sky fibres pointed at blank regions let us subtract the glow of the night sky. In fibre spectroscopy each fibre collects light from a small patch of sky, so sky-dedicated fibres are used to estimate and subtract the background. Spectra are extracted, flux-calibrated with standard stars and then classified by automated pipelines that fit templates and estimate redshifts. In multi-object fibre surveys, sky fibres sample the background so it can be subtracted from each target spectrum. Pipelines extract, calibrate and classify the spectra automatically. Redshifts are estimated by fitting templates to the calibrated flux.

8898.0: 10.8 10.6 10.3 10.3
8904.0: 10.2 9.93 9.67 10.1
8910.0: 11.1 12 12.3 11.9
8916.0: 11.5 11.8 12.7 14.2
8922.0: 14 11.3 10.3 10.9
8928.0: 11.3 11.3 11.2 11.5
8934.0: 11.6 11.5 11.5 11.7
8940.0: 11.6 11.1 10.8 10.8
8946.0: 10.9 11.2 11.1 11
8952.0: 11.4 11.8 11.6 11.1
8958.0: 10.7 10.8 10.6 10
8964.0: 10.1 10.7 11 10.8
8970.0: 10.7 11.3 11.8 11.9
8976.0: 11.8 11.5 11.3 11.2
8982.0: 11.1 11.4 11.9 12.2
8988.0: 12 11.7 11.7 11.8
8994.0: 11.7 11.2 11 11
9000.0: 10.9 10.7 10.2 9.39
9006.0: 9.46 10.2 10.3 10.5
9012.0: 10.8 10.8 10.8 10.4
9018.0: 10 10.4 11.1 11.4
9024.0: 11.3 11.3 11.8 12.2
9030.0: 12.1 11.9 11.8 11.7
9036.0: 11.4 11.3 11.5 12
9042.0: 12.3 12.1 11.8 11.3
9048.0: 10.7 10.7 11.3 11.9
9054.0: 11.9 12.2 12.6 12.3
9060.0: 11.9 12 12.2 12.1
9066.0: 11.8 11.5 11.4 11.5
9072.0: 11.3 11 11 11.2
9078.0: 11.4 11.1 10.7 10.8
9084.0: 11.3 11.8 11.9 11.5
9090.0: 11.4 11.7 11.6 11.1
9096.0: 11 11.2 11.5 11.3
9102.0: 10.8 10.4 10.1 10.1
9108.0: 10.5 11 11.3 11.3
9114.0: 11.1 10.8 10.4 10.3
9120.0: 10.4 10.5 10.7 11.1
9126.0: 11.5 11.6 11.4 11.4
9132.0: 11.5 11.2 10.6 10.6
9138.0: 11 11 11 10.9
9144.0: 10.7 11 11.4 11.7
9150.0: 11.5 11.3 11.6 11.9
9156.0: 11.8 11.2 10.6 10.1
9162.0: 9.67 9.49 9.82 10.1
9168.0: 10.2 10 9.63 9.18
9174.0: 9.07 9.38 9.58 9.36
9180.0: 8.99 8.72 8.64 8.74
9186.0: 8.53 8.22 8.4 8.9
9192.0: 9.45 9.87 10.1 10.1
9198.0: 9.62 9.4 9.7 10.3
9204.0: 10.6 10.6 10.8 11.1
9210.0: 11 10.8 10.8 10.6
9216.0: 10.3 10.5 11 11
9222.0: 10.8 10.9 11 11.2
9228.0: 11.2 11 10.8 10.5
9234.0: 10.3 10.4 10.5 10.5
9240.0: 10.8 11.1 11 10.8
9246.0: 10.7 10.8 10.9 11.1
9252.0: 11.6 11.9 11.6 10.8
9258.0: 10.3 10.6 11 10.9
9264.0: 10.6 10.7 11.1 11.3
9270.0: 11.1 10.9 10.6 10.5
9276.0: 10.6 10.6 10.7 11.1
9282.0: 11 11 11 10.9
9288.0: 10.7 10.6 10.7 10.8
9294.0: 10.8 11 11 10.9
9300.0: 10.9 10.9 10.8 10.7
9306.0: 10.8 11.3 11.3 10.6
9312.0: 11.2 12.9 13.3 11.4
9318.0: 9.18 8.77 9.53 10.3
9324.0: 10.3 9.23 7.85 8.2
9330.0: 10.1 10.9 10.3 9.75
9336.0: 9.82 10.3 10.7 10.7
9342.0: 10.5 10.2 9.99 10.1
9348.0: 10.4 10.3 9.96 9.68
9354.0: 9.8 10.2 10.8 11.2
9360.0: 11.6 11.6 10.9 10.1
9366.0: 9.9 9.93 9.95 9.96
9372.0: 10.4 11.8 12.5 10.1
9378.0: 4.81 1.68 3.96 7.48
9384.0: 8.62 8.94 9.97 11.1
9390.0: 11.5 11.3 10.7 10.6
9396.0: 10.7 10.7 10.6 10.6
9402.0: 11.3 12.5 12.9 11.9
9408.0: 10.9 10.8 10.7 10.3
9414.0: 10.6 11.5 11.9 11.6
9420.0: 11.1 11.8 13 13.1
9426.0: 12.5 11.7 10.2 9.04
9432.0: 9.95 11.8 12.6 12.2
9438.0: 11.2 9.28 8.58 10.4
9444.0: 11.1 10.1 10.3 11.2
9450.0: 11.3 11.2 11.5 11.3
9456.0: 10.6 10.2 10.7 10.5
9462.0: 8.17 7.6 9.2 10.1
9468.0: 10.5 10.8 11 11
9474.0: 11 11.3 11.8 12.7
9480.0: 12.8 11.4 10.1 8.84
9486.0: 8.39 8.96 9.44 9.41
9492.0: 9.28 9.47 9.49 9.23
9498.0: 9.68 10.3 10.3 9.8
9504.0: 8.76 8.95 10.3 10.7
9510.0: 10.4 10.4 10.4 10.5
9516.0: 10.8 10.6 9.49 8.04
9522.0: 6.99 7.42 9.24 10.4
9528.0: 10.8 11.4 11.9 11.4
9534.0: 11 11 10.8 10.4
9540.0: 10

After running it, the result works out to 0.12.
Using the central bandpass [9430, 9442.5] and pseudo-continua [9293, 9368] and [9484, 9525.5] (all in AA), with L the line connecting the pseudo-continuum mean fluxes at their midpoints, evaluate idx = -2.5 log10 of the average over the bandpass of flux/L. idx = -0.077 mag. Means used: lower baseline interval 10.5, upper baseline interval 9.49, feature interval 10.6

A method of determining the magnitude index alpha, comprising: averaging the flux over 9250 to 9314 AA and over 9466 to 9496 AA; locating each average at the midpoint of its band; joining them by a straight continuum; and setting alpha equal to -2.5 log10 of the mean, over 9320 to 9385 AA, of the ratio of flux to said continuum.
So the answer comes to 0.115 mag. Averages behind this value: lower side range 11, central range 9.68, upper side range 10.4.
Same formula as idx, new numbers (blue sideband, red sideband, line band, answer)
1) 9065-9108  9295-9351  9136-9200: 0.090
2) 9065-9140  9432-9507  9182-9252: 0.052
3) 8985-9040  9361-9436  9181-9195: 0.213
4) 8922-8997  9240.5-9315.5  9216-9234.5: 0.020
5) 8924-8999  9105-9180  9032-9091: -0.064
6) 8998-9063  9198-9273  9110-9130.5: 0.008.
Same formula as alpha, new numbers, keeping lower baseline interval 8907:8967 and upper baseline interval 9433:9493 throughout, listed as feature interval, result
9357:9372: 0.01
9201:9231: 0.01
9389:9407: -0.07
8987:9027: 0.03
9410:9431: -0.08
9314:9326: 0.04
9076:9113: 0.00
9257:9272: 0.00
